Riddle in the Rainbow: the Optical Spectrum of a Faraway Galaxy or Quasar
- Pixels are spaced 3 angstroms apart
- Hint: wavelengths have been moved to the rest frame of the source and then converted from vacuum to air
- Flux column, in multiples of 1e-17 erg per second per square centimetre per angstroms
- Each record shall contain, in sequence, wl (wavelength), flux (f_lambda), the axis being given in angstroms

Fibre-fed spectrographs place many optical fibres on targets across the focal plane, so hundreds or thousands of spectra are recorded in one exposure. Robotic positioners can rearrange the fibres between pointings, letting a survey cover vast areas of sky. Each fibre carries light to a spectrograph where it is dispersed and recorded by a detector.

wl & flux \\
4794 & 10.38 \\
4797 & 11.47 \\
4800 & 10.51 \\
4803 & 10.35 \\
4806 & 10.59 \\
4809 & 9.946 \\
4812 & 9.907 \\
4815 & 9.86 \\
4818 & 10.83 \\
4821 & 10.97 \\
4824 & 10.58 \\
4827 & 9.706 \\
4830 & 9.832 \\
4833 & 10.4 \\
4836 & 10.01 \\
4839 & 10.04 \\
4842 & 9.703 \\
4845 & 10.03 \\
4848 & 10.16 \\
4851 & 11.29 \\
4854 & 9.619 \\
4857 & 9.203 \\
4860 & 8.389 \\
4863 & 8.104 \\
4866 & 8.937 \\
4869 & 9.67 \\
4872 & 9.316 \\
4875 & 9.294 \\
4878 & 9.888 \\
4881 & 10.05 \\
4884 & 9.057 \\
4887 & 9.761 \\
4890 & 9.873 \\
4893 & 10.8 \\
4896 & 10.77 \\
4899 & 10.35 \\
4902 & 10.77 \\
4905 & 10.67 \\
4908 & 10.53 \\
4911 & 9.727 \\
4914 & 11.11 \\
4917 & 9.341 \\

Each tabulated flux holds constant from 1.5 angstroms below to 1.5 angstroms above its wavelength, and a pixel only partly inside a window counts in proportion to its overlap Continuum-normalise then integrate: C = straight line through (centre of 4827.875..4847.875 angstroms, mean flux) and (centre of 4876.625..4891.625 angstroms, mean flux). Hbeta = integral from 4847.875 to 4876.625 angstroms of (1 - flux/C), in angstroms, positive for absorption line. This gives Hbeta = 1.46 angstroms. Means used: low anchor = 10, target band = 9.36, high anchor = 9.73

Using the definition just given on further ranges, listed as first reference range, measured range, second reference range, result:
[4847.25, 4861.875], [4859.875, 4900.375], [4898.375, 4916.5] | 1.75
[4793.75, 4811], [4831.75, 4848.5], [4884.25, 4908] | 0.67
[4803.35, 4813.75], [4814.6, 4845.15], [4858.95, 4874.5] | -1.53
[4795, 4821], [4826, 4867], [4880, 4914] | 2.74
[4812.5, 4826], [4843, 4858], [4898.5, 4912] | 0.56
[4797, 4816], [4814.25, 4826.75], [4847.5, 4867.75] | -0.59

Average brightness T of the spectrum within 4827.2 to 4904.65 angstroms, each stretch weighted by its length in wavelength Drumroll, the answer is 9.82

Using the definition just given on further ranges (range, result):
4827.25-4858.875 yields 10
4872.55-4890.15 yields 9.62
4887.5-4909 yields 10.5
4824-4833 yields 10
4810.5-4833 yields 10.3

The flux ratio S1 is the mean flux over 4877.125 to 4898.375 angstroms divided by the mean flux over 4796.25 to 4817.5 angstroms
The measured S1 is 0.97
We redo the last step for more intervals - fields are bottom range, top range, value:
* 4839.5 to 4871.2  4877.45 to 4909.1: 1.07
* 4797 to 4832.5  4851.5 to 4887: 0.90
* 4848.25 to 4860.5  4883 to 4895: 1.02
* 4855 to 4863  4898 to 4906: 1.22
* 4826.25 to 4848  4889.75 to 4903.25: 1.06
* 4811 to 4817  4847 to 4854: 1.06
